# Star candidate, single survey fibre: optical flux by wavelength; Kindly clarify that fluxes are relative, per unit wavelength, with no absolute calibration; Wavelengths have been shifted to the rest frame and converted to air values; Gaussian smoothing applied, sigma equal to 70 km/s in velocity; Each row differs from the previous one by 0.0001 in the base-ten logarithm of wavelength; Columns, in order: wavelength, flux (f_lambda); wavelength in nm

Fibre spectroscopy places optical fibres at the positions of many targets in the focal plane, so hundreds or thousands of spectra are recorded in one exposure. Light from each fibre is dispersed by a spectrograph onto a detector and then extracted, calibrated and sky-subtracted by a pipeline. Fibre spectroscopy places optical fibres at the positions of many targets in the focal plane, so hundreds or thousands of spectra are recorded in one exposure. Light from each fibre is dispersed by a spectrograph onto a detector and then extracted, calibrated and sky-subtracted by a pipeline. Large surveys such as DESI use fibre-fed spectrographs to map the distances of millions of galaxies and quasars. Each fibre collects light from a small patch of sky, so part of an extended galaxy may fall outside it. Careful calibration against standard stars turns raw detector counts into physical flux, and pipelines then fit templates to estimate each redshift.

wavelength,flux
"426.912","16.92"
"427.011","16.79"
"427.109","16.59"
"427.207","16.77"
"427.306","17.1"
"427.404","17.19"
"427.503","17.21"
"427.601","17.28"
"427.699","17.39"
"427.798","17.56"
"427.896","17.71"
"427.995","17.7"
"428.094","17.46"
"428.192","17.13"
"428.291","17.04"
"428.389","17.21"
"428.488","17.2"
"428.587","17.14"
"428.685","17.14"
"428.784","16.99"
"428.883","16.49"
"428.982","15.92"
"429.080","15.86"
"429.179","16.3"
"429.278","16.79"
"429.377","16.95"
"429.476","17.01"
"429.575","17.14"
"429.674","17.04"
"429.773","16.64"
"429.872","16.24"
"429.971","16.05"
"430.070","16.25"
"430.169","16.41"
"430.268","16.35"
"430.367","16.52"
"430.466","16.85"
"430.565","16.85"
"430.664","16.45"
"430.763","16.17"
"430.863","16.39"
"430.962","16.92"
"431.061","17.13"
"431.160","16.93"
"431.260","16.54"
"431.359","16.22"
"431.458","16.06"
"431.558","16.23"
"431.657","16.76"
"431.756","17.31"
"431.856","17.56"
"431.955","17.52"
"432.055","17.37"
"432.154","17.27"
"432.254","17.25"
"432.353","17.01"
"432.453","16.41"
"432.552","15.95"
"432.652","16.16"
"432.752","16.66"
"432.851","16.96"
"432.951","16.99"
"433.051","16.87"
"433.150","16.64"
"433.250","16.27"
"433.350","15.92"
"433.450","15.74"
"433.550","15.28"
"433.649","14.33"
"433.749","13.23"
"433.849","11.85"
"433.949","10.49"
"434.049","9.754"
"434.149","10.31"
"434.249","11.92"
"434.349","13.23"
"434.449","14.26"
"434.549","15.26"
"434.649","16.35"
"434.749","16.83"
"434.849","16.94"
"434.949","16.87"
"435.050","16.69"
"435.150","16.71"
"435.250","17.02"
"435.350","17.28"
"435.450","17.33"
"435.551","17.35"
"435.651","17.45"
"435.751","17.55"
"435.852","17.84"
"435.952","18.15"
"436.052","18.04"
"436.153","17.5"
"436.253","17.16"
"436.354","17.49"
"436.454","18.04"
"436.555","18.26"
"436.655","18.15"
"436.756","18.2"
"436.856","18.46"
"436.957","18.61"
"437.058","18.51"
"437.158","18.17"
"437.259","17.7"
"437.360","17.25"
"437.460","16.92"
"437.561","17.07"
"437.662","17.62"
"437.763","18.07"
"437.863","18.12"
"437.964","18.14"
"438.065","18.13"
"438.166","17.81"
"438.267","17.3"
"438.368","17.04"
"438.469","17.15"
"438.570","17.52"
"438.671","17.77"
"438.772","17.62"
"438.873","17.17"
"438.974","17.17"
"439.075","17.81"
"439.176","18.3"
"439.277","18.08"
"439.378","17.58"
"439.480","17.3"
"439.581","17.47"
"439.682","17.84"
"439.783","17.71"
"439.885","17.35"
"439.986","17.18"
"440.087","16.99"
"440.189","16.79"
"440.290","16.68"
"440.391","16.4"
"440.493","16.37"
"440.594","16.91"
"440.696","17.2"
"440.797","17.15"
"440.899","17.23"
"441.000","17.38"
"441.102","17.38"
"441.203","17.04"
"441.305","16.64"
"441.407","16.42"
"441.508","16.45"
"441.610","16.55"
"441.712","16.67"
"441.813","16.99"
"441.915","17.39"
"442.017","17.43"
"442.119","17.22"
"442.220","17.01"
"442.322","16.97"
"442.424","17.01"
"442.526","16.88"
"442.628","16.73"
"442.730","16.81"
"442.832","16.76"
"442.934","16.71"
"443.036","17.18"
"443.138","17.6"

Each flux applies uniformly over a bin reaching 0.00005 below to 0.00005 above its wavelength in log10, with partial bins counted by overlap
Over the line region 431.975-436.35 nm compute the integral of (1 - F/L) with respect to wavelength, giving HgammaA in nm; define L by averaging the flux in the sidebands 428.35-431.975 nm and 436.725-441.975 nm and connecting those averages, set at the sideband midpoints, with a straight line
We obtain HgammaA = 0.28 nm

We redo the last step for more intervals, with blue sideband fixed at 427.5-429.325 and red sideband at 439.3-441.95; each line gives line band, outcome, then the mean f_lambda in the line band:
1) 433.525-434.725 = 0.28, 13.1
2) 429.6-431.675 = 0.06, 16.5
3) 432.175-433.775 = 0.08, 16.2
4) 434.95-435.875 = -0.01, 17.2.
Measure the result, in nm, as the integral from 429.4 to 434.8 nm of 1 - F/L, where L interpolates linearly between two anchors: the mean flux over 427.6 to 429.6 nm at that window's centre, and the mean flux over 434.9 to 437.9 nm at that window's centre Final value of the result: 0.45 nm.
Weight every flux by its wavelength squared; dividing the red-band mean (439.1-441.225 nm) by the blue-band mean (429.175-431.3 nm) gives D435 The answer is 1.1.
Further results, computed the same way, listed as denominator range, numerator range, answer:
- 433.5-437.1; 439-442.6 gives 1.09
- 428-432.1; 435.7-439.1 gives 1.10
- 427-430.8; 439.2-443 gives 1.07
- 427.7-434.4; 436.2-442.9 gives 1.12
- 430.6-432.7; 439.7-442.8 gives 1.06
